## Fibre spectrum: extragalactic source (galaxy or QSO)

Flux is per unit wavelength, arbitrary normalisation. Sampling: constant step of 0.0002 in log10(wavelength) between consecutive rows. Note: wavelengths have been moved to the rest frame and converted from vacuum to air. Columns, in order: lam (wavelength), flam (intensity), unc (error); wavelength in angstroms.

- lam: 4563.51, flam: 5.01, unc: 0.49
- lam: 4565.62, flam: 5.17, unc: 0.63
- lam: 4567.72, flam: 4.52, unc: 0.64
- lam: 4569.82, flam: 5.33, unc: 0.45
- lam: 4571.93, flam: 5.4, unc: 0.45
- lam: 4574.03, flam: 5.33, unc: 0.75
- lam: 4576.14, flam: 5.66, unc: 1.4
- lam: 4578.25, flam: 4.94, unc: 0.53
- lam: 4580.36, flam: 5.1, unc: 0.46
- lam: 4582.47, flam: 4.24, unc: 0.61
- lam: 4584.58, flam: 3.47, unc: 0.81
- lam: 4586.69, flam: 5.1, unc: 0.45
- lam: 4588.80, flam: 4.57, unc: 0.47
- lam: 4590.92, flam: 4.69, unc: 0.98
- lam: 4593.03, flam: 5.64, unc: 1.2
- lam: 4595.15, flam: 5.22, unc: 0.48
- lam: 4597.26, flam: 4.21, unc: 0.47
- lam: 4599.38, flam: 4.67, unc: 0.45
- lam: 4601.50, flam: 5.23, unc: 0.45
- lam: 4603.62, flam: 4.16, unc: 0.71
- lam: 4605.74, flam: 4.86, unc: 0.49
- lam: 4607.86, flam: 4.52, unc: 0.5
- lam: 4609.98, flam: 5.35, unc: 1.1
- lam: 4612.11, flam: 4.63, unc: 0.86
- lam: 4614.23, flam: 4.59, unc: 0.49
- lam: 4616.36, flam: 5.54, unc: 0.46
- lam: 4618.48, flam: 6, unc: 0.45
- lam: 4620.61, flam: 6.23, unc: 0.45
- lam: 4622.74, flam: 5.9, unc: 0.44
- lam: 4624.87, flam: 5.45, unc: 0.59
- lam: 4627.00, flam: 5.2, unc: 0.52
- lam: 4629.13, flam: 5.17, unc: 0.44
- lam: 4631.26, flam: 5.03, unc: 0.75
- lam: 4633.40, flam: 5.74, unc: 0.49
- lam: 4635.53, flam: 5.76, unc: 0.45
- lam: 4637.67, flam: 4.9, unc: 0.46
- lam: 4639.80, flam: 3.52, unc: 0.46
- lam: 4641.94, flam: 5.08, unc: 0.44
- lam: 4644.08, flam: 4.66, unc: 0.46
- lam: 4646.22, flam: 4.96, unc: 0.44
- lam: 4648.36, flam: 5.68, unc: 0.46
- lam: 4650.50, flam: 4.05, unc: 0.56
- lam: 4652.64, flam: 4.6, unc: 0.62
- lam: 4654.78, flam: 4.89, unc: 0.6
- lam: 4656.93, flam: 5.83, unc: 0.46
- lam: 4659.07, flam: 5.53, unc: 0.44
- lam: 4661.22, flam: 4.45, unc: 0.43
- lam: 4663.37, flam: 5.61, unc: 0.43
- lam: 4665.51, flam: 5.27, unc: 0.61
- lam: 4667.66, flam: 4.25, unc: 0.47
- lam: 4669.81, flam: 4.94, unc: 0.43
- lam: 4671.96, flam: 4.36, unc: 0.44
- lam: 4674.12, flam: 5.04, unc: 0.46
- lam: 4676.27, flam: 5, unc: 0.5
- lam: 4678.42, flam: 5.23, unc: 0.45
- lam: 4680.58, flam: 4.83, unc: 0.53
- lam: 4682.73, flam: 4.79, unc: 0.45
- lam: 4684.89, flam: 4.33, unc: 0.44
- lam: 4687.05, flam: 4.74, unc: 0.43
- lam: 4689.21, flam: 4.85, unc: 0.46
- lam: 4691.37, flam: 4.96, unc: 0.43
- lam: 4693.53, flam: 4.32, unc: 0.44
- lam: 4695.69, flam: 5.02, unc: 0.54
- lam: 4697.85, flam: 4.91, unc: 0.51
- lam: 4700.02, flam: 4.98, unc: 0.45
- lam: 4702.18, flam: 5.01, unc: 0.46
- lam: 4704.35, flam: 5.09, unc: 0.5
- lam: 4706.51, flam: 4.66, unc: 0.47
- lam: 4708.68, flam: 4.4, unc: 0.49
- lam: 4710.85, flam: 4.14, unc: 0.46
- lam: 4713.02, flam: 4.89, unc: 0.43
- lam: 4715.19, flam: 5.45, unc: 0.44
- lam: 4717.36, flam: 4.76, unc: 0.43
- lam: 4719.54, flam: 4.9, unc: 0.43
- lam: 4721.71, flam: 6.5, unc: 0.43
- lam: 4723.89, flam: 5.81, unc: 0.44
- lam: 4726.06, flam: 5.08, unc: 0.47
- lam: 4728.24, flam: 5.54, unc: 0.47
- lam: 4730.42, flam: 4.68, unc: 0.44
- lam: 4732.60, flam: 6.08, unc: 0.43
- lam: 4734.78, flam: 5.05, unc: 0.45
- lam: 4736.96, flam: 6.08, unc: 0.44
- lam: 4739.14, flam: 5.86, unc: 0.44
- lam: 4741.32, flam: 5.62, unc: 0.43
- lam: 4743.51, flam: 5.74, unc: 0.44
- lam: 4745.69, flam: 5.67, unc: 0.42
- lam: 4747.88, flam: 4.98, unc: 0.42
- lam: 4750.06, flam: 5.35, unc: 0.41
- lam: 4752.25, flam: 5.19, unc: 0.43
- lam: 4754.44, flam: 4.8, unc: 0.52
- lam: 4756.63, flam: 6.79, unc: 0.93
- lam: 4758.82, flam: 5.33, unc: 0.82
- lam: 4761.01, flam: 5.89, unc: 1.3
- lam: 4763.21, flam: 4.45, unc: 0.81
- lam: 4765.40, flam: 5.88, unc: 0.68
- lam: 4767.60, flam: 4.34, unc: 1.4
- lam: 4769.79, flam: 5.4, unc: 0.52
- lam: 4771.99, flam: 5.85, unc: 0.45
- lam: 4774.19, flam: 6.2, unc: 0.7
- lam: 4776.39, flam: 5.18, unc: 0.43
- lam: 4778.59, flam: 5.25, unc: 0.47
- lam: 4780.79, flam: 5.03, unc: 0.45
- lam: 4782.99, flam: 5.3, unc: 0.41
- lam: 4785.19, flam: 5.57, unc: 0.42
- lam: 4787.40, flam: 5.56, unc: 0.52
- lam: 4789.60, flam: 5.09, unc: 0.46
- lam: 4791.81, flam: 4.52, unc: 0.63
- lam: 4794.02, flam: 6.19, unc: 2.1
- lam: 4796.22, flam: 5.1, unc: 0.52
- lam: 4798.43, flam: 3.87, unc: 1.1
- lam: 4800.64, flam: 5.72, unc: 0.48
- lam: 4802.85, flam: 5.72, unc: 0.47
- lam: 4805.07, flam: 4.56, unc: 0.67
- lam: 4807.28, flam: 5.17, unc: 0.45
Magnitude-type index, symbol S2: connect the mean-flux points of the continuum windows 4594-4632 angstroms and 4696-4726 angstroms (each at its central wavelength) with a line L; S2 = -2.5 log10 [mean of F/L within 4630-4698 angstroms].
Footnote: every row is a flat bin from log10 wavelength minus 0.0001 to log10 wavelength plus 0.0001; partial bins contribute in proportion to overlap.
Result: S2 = 0.04 mag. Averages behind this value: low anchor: 5.11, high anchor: 5.04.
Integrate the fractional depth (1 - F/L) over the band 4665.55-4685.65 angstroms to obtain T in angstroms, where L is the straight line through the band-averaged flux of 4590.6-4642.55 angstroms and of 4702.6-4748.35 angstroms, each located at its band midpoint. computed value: 1.6 angstroms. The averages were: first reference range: 5.1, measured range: 4.78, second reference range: 5.29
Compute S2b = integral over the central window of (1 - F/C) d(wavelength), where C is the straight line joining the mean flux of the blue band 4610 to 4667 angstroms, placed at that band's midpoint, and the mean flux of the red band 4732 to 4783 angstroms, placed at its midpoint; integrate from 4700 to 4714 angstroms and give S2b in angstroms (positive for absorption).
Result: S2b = 1.6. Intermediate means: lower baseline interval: 5.16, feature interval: 4.72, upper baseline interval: 5.47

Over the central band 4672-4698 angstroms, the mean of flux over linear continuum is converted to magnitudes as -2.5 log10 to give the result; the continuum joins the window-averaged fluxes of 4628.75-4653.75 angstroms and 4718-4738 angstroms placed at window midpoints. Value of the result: 0.09 mag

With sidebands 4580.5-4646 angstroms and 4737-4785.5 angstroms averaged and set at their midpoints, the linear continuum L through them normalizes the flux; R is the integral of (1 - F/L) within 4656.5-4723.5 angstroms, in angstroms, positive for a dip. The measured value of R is 3.7 angstroms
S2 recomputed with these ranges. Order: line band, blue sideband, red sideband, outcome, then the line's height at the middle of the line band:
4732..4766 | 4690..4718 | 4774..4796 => -0.087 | 5.11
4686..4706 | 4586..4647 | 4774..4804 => 0.062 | 5.16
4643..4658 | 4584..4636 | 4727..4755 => 0.052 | 5.2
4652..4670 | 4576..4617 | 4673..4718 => -0.053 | 4.82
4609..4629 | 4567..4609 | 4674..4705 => -0.120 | 4.85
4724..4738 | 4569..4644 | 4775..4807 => -0.061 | 5.15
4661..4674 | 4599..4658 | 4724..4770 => 0.074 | 5.2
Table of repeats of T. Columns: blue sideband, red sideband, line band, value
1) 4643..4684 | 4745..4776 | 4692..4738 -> 0.82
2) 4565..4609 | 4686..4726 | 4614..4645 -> -2.37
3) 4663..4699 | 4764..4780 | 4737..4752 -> -0.90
